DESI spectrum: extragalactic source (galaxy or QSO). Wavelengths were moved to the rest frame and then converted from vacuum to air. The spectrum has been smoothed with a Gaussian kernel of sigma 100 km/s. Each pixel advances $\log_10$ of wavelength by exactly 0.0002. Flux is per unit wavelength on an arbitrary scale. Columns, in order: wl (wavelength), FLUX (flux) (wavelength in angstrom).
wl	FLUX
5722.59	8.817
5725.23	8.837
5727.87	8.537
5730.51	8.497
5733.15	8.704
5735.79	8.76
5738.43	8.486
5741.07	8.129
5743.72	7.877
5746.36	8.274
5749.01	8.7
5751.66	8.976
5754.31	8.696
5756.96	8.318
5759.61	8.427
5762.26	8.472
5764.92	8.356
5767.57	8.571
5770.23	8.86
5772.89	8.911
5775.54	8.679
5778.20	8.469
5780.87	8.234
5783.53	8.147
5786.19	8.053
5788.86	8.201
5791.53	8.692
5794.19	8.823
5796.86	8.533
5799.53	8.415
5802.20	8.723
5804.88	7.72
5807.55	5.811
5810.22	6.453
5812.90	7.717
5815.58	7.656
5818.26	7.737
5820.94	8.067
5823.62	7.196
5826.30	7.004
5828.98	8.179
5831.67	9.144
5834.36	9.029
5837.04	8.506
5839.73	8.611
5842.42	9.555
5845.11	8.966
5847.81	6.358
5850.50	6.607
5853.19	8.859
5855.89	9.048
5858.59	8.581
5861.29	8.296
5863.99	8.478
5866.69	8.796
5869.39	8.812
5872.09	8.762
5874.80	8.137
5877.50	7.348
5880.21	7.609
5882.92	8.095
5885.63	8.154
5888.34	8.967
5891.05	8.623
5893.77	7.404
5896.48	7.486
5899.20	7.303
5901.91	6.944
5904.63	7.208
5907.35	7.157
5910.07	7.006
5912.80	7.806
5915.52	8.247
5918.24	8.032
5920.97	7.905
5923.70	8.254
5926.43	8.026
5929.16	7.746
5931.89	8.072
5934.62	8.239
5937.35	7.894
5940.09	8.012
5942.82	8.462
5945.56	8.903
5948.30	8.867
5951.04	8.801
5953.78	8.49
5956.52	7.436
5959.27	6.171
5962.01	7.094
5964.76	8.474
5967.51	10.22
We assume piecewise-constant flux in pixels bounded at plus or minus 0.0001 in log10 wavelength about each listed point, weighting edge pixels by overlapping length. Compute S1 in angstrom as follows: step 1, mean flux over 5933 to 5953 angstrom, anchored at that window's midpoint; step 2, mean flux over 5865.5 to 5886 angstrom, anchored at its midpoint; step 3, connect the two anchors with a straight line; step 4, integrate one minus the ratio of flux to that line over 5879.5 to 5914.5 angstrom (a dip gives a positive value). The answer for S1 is 2.6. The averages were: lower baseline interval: 8.21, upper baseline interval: 8.45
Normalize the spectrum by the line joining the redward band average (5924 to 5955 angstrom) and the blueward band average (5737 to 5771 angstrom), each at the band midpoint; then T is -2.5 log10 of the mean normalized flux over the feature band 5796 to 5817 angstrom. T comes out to 0.11 mag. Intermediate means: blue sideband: 8.47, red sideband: 8.32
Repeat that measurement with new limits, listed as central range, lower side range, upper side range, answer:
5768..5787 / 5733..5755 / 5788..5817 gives -0.05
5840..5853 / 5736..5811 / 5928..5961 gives 0.03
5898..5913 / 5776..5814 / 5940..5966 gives 0.12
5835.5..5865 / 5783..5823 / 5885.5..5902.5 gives -0.06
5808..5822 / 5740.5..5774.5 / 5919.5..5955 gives 0.14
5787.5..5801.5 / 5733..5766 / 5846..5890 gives -0.02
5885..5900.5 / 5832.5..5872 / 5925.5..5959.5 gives 0.05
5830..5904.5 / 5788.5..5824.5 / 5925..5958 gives -0.03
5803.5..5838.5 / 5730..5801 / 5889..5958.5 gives 0.08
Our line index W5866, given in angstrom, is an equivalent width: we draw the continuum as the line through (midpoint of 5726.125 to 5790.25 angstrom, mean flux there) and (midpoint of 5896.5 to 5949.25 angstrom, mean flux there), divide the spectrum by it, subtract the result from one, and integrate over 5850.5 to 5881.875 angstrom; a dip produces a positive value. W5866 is -1.0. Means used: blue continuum 8.47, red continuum 7.88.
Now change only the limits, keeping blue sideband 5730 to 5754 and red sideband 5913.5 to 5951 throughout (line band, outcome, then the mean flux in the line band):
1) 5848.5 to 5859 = 0.3 angstrom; 8.13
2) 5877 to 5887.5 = 0.5 angstrom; 7.89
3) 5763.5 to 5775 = -0.3 angstrom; 8.68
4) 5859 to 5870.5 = -0.4 angstrom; 8.59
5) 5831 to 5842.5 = -0.7 angstrom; 8.9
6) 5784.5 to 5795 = 0.0 angstrom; 8.42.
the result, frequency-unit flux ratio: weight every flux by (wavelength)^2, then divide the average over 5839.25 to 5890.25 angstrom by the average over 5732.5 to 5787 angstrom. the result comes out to 1.02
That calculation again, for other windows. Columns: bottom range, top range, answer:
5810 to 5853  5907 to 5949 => 1.04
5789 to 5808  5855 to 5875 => 1.07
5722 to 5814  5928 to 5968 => 1.04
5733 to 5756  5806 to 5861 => 0.97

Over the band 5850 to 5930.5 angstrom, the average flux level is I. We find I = 8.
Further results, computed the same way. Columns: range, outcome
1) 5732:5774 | 8.53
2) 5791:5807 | 8.34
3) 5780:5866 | 8.11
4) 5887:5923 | 7.71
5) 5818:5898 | 8.22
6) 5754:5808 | 8.37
